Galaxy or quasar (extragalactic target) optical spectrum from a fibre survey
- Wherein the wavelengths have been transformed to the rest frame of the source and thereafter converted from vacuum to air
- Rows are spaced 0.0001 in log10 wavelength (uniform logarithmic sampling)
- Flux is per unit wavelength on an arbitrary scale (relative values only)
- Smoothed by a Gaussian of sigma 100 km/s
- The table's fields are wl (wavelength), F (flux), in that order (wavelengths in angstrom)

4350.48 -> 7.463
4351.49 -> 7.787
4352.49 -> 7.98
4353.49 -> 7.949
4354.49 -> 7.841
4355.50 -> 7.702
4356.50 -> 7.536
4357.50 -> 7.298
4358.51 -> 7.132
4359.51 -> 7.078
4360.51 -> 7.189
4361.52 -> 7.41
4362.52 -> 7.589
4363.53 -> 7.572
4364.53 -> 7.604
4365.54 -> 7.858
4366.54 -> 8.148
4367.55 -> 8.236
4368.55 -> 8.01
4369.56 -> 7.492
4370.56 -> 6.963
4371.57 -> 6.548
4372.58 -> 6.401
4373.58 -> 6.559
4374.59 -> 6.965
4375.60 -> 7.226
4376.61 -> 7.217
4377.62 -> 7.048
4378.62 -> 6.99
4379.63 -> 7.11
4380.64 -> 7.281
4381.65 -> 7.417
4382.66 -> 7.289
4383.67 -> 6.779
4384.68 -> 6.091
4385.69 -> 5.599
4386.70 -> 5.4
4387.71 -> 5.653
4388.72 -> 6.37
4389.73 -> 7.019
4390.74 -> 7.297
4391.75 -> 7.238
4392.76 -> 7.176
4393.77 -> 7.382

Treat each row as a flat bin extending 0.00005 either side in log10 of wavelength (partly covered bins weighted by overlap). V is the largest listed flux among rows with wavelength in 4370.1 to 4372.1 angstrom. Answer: 6.963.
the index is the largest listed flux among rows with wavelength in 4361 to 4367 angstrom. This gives 8.148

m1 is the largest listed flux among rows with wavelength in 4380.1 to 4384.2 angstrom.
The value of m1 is 7.417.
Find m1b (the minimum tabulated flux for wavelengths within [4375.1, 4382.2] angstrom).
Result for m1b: 6.99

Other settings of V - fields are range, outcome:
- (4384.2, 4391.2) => 7.297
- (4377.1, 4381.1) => 7.281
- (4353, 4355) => 7.949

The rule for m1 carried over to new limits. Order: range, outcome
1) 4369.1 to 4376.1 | 7.492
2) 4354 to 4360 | 7.841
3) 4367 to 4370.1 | 8.236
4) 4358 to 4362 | 7.41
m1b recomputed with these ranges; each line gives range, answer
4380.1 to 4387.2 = 5.4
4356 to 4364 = 7.078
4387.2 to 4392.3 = 5.653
